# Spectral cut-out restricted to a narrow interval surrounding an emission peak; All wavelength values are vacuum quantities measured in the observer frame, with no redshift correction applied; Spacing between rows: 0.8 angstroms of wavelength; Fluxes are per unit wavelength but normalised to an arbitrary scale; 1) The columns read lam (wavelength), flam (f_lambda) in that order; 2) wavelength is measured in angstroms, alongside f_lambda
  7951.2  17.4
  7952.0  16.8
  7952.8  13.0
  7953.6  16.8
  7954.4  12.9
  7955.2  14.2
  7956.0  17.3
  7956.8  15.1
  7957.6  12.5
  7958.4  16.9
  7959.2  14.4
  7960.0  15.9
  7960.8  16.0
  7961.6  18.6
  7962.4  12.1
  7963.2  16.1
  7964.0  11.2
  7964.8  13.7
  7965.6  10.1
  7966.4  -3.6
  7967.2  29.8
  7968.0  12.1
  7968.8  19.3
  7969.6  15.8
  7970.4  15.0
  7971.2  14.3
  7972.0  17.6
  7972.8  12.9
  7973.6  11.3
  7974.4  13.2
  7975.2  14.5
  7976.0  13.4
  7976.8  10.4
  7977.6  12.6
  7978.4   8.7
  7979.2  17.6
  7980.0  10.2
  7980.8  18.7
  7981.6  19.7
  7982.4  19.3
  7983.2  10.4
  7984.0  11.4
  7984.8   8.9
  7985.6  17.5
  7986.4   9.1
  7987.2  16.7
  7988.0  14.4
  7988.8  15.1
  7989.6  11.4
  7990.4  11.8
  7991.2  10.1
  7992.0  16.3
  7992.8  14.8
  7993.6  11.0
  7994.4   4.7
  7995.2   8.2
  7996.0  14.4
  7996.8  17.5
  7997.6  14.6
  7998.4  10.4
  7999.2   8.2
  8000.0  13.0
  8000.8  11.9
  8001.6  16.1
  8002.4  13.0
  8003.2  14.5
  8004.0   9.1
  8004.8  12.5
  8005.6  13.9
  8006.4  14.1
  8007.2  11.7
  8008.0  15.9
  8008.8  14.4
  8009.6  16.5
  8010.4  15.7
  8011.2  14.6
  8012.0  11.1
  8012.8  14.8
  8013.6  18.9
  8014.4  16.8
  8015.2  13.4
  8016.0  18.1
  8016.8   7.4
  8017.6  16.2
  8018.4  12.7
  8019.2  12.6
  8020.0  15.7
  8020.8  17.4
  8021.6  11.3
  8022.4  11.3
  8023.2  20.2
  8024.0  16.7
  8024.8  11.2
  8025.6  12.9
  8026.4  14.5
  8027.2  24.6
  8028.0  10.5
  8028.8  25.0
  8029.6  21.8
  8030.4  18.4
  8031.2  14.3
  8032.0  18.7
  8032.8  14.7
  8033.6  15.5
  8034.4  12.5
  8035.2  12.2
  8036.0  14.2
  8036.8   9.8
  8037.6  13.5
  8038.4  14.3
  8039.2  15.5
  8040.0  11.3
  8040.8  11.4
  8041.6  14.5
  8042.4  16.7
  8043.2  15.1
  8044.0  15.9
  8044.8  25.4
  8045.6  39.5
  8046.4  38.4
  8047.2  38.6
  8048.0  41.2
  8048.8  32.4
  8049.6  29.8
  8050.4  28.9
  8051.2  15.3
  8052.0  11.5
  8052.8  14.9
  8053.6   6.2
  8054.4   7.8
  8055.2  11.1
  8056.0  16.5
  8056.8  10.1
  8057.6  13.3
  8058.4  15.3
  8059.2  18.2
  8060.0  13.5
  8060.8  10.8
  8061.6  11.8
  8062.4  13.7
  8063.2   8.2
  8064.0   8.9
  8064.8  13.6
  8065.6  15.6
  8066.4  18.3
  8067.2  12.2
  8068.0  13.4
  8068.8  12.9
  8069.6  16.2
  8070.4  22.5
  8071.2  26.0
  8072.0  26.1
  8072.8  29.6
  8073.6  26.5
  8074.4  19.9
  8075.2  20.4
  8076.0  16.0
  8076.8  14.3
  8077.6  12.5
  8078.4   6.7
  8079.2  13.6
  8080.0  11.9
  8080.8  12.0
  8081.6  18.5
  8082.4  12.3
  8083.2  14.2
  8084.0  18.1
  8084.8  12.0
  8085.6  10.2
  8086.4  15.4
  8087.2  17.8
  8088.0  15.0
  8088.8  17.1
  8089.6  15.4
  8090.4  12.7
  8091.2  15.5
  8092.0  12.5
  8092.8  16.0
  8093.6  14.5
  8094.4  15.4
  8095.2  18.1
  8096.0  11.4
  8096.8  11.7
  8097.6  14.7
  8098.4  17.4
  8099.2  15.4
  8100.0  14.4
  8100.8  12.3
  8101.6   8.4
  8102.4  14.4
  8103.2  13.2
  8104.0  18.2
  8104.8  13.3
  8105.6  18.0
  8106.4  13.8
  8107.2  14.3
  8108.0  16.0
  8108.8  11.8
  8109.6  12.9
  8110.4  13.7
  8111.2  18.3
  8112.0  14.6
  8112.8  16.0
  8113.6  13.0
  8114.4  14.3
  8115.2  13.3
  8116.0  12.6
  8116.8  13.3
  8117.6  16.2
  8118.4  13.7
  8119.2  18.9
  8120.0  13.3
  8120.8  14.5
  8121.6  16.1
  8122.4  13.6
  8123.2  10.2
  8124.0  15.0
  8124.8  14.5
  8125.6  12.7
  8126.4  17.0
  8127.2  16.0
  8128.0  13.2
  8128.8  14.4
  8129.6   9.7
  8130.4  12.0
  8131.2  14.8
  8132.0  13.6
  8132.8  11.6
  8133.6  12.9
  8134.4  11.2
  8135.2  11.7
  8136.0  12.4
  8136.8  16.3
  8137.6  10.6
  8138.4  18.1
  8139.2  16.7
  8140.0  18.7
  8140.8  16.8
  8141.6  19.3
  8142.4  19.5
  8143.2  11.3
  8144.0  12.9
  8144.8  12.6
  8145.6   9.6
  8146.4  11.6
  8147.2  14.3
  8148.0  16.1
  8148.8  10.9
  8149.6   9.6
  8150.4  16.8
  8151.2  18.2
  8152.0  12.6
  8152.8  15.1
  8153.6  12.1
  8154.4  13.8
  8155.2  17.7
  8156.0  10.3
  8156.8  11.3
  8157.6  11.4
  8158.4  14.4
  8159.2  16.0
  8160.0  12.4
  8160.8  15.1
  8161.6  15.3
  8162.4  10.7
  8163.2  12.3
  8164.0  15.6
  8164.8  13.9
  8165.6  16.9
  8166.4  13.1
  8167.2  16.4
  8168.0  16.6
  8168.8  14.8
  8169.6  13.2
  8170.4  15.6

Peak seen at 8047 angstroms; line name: H-alpha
